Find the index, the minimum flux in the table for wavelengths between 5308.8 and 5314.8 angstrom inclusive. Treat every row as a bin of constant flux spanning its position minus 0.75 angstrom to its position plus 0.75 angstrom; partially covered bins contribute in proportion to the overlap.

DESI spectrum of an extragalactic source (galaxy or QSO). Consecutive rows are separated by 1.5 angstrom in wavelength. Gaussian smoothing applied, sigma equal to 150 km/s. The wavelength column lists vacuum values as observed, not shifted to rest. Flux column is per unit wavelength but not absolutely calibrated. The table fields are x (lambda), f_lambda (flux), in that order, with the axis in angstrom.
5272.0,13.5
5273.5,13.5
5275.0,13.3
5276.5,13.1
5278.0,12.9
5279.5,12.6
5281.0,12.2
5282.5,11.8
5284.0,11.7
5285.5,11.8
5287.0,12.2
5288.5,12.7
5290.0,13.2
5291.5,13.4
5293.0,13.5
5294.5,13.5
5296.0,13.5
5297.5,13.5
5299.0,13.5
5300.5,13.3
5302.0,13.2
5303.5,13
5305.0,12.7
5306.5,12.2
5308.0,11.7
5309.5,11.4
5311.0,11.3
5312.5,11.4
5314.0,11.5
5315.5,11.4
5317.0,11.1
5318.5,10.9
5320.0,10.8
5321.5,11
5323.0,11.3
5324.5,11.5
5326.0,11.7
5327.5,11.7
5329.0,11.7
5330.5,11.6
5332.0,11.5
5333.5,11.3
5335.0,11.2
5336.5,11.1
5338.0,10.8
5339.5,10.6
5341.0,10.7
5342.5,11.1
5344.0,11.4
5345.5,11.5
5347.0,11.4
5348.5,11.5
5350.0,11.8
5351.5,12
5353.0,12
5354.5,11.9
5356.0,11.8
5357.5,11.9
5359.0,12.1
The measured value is 11.3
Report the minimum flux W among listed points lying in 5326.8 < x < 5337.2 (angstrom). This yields 11.1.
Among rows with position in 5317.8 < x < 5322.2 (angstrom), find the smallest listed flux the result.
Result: 10.8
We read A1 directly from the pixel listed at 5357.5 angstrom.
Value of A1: 11.9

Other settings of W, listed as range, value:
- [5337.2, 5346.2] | 10.6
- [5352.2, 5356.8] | 11.8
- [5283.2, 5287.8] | 11.7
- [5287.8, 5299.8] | 12.7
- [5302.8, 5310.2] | 11.4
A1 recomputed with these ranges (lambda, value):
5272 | 13.5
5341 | 10.7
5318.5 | 10.9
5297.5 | 13.5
